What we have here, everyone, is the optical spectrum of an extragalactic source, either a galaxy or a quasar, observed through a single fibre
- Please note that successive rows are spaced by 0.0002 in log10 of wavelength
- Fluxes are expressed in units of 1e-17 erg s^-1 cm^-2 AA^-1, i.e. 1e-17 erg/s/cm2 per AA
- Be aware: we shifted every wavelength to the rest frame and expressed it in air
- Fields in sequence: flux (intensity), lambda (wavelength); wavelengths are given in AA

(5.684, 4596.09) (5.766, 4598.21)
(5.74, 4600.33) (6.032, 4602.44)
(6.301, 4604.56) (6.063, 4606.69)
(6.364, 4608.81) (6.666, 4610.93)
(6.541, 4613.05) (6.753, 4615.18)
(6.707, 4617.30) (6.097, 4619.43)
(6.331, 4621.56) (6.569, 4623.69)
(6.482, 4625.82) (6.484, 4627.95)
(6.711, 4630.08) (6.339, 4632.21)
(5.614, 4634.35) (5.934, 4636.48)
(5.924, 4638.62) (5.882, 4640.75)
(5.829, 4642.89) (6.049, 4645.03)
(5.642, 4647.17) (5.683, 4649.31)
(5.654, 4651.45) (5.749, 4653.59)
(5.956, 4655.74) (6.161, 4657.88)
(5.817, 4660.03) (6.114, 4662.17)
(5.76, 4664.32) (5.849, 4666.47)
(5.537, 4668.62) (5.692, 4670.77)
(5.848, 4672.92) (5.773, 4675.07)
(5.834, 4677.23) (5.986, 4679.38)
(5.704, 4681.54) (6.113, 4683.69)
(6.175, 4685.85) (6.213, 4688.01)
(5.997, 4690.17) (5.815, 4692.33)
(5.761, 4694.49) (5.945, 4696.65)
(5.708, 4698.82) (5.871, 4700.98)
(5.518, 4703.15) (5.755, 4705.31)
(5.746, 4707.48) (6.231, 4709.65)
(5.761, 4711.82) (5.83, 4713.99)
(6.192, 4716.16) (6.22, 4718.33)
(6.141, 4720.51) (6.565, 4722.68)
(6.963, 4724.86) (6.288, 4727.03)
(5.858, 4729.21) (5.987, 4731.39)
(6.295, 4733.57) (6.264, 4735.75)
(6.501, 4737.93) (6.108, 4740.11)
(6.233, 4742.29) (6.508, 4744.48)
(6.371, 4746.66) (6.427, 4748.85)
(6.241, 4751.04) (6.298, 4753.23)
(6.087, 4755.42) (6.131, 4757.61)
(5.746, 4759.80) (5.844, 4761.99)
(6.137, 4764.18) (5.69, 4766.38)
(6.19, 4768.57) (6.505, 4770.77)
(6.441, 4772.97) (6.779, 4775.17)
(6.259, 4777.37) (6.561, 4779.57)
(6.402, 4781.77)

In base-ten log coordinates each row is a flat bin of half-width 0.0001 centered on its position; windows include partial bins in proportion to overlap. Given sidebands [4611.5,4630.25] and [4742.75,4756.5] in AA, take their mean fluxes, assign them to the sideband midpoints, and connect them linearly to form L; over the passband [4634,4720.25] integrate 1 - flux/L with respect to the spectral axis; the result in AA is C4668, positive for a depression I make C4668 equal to 7.4 AA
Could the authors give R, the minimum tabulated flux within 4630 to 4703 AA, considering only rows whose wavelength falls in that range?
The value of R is 5.537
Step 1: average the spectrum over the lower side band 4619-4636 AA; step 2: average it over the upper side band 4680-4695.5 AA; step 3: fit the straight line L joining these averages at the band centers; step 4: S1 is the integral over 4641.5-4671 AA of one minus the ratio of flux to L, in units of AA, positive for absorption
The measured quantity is 1.6 AA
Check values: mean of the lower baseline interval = 6.32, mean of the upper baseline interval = 5.97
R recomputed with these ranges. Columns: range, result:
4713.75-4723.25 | 5.83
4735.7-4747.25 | 6.108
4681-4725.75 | 5.518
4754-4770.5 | 5.69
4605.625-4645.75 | 5.614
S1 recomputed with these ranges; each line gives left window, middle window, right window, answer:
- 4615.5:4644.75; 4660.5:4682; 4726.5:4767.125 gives 1.36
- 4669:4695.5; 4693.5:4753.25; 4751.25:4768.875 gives -1.62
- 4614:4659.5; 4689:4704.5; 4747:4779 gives 0.90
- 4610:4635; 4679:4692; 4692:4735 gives 0.29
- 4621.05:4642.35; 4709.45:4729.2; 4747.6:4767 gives -0.34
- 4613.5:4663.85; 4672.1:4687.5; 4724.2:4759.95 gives 0.59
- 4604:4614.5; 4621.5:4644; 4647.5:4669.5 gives -0.20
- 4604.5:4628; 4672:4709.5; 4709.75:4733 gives 2.30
